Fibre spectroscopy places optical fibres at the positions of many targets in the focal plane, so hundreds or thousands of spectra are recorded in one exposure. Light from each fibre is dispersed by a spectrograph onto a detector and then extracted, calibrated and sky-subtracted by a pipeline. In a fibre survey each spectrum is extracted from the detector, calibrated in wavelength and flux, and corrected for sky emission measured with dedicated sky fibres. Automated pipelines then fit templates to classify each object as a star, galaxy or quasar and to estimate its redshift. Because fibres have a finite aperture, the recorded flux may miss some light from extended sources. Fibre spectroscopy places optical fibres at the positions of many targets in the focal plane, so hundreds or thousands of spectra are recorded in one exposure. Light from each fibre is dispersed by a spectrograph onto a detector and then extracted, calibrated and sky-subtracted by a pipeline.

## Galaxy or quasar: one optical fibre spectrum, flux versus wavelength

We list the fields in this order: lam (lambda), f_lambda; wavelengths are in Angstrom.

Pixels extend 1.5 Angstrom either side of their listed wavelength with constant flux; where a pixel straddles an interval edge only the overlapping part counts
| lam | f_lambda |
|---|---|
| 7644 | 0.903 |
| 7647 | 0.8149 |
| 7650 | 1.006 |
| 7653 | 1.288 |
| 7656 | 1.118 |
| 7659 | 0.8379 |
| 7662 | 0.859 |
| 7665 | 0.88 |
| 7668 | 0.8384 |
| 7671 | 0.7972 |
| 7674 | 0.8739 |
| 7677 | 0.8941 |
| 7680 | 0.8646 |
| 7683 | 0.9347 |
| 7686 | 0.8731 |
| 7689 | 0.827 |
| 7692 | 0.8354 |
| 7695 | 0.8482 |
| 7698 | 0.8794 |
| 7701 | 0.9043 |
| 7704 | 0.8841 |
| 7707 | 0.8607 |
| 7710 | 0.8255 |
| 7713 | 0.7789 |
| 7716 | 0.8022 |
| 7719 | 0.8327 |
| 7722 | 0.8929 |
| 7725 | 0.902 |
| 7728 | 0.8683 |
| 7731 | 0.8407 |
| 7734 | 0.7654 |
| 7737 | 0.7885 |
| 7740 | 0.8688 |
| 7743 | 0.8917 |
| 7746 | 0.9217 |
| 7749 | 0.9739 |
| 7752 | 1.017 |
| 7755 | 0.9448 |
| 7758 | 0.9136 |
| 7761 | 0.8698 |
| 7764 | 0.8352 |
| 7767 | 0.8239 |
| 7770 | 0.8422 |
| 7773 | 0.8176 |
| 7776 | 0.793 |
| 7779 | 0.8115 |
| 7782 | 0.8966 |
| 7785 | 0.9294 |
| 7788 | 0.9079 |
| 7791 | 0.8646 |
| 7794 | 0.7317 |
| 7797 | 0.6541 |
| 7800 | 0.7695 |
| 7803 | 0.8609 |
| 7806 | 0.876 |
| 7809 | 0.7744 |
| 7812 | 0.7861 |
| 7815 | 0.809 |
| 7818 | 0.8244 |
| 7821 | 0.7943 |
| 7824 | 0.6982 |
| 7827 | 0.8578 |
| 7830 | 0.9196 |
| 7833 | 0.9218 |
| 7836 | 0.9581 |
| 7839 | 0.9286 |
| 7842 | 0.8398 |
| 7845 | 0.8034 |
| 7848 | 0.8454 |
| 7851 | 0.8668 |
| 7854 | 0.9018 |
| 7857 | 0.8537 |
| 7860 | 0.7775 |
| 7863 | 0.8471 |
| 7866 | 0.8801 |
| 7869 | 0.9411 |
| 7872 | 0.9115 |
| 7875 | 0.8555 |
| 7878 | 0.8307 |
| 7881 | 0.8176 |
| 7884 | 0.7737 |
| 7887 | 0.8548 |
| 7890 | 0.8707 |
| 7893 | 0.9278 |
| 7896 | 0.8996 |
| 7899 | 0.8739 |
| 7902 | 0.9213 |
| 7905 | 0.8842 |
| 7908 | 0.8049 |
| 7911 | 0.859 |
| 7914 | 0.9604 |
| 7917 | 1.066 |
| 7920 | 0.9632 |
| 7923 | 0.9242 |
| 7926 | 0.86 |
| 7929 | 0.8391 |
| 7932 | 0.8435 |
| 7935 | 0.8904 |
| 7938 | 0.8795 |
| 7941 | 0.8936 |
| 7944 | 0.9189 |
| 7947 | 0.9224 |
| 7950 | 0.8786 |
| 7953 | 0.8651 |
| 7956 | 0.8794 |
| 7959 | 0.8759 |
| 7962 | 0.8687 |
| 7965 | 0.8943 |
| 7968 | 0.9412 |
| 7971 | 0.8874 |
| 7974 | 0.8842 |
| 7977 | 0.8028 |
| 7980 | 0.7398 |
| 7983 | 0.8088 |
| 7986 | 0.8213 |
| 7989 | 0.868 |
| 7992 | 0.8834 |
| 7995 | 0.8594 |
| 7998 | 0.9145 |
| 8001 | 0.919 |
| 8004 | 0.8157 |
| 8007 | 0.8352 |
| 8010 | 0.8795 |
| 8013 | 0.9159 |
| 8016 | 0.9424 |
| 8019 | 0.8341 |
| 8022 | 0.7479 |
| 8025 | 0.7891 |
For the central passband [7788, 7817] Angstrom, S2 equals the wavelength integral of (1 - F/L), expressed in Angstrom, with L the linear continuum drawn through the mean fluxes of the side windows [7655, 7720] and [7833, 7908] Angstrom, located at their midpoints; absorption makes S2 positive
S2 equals 2.3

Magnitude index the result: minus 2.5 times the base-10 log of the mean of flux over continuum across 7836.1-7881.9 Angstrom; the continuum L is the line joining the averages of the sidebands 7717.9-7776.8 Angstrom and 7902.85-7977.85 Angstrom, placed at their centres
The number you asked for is 0.02 mag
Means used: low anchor 0.871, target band 0.864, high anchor 0.893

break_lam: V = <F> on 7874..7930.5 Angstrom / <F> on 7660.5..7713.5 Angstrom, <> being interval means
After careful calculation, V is 1.03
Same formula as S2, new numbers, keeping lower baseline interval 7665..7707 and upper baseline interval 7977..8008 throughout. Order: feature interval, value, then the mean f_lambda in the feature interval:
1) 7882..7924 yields -2.31 Angstrom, 0.898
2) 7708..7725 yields 0.59 Angstrom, 0.834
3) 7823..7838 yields -0.40 Angstrom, 0.879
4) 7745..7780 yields -0.81 Angstrom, 0.881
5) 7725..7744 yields 0.48 Angstrom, 0.841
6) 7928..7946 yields -0.67 Angstrom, 0.88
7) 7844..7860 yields 0.11 Angstrom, 0.849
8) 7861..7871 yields -0.37 Angstrom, 0.885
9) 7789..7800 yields 1.26 Angstrom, 0.76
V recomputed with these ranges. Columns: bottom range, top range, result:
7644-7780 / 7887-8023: 1.00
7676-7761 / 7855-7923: 1.01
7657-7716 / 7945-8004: 1.01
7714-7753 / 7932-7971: 1.02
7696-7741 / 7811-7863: 1.00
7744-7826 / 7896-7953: 1.07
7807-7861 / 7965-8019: 1.03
